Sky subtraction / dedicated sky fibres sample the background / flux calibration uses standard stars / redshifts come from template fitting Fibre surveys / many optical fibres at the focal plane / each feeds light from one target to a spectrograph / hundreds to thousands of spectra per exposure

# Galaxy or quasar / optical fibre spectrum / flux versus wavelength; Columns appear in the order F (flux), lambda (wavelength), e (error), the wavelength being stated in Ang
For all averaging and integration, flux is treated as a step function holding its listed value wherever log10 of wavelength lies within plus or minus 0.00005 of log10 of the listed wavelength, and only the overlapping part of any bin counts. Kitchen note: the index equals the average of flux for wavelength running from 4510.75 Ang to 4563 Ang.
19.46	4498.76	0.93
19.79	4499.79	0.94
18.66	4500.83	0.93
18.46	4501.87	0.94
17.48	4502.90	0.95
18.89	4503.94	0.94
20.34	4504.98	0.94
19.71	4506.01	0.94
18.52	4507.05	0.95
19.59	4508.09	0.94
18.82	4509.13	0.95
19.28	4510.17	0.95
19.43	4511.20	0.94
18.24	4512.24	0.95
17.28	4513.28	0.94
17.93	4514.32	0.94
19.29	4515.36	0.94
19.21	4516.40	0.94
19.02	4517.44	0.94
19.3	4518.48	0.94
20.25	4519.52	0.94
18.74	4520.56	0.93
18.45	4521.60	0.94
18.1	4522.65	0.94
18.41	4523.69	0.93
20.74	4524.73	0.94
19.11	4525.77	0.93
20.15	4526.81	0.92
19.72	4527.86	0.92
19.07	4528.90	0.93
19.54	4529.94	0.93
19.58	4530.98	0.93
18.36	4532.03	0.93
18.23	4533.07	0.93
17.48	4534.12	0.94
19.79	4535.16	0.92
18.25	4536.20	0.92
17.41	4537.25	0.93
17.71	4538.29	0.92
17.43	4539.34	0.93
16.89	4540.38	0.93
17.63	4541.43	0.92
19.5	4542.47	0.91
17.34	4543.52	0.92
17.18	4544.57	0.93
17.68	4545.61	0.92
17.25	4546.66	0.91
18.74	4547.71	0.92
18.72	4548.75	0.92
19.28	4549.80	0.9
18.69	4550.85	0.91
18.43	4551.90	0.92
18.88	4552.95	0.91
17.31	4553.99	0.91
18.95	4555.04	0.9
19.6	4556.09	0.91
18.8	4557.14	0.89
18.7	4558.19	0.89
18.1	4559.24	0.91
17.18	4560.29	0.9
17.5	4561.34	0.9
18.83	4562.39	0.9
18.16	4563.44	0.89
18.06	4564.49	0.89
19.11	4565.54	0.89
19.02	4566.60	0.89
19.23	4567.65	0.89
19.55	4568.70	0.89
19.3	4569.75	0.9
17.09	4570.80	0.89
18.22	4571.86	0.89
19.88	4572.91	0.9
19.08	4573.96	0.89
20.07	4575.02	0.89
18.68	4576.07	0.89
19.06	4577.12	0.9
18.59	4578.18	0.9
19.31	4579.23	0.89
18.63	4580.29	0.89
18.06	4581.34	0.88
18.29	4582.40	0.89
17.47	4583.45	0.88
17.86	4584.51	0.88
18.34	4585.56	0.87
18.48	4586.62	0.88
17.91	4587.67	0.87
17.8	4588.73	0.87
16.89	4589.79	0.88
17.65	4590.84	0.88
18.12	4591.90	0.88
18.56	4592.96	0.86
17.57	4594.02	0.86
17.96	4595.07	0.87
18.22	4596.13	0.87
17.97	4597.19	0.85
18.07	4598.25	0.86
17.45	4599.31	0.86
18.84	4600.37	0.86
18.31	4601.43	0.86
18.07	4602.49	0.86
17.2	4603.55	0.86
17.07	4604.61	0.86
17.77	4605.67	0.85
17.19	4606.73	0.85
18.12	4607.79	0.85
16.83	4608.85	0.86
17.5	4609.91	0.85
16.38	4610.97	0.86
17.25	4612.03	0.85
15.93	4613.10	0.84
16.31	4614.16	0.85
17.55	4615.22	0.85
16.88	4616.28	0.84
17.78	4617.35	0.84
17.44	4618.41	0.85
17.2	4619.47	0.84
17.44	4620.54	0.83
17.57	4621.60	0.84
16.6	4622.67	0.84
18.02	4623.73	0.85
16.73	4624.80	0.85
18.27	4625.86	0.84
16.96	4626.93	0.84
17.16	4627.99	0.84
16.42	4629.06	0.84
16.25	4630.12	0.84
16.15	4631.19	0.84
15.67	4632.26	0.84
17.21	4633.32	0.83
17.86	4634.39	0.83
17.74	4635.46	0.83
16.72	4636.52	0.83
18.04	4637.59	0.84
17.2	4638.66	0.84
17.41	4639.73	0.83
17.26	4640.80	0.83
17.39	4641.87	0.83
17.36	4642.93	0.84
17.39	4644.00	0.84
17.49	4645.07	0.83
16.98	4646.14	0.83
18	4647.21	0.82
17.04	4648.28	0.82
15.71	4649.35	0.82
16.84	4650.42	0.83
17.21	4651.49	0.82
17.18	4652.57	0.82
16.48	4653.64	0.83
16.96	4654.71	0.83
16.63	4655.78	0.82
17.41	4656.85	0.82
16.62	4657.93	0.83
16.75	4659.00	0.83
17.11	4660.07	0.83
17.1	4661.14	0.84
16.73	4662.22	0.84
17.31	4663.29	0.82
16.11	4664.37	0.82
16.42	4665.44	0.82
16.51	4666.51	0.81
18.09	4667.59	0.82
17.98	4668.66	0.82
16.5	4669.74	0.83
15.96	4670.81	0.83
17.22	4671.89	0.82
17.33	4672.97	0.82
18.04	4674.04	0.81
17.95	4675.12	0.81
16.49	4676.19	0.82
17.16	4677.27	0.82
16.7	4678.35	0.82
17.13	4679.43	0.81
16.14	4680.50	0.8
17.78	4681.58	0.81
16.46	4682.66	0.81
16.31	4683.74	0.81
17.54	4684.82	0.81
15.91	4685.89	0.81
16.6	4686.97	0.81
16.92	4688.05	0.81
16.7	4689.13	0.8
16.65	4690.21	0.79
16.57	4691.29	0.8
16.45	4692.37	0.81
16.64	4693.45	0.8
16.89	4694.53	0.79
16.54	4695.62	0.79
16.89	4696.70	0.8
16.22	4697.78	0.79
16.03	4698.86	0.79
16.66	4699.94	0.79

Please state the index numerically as 18.5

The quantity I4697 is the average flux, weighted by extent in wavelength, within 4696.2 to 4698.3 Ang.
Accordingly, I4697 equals 16.6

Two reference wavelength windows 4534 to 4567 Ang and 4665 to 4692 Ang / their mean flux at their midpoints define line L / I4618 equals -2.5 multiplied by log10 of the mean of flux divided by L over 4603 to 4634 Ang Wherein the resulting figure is 0.030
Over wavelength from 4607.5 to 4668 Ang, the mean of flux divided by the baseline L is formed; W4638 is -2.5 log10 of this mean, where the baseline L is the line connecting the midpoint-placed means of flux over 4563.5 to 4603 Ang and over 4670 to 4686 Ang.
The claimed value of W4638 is 0.03 mag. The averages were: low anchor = 18.4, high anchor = 17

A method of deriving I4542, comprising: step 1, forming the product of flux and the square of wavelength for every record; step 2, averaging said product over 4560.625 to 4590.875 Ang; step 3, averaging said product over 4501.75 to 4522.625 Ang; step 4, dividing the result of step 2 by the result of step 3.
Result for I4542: 1.01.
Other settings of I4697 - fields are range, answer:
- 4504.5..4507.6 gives 19.5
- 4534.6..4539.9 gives 18.1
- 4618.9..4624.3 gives 17.3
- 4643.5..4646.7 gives 17.3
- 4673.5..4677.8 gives 17.4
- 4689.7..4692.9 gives 16.6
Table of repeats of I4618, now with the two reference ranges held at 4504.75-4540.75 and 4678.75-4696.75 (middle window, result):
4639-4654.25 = 0.007 mag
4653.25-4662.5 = 0.014 mag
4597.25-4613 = 0.015 mag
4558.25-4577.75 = -0.025 mag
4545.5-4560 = -0.003 mag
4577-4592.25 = -0.006 mag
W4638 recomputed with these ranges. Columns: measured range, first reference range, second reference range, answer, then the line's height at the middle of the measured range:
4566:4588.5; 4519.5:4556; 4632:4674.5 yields -0.04 mag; 18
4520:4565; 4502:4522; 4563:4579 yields 0.03 mag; 18.9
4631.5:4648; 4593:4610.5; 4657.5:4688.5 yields 0.00 mag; 17.3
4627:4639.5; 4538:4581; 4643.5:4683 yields 0.03 mag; 17.4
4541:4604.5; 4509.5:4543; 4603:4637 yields -0.02 mag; 17.9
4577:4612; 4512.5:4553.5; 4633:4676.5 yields 0.00 mag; 17.8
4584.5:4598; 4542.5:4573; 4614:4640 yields -0.01 mag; 17.8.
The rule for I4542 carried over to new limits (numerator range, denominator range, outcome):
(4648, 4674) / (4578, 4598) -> 0.96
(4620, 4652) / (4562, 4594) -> 0.95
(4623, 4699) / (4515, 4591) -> 0.96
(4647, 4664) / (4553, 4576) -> 0.94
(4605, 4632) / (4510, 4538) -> 0.94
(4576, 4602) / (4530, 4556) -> 1.02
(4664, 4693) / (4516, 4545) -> 0.96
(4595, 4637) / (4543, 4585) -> 0.96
